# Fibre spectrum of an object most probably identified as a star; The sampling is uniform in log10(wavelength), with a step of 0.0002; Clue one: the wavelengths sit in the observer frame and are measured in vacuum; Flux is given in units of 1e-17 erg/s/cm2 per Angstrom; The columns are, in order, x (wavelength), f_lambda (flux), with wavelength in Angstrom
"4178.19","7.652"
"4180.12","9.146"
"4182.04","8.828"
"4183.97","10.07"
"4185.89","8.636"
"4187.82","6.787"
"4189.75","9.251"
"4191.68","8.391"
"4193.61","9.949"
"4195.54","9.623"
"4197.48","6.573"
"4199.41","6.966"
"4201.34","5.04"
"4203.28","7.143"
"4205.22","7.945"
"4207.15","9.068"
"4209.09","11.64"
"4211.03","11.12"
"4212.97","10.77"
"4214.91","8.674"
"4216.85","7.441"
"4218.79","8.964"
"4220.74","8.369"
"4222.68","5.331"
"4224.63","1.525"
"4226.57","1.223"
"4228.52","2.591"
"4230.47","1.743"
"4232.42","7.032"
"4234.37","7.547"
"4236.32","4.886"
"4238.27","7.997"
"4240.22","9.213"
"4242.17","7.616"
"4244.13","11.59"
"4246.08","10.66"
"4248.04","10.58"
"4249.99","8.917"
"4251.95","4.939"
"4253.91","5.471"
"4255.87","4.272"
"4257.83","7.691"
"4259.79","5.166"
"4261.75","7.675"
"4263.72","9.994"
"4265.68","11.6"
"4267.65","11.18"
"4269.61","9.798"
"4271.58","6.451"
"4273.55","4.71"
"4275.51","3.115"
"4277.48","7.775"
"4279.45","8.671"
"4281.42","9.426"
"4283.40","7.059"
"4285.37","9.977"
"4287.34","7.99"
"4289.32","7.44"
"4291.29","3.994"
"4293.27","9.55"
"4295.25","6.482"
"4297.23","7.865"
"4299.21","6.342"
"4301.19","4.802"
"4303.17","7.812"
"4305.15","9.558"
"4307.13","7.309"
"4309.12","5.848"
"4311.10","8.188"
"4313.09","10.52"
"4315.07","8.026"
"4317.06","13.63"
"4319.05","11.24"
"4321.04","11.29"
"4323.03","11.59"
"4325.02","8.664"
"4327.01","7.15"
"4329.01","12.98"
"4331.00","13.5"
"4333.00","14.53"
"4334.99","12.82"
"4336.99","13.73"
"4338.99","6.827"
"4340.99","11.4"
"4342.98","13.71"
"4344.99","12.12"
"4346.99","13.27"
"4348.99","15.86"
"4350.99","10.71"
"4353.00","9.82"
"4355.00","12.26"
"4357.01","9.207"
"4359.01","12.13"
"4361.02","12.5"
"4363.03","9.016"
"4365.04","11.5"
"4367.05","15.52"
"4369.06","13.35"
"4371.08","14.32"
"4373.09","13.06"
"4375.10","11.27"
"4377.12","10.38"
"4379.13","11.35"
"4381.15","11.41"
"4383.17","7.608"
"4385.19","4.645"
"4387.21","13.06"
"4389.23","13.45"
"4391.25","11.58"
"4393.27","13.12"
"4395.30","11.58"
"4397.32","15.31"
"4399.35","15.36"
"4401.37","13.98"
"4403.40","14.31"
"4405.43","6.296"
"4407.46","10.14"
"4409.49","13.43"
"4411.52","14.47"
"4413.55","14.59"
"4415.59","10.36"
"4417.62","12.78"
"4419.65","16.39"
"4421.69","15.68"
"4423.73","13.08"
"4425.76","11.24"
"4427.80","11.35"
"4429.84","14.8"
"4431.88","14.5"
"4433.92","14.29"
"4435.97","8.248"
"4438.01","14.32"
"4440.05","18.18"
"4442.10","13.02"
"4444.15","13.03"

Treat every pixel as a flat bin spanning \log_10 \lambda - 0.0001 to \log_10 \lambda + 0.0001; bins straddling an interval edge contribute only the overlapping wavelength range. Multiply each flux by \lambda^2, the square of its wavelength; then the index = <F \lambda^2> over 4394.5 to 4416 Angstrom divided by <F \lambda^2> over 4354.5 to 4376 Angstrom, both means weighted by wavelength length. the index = 1.1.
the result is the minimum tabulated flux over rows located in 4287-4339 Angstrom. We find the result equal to 3.994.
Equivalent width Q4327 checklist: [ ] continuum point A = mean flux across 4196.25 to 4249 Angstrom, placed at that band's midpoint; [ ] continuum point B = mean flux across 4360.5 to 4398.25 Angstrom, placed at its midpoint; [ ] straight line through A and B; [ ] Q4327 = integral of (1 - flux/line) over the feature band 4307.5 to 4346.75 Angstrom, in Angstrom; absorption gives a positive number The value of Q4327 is -2.2 Angstrom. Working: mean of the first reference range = 7.39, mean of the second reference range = 11.8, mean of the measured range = 10.9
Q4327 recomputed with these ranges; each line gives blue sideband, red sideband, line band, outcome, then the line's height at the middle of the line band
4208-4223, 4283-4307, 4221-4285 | 9.6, 8.36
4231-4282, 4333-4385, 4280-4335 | 4.2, 9.75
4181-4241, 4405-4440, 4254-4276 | 3.5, 8.84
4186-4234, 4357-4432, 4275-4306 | 6.7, 9.46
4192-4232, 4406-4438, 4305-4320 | 1.0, 9.91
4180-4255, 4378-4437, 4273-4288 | 3.0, 9.21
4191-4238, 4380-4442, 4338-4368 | -1.9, 11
